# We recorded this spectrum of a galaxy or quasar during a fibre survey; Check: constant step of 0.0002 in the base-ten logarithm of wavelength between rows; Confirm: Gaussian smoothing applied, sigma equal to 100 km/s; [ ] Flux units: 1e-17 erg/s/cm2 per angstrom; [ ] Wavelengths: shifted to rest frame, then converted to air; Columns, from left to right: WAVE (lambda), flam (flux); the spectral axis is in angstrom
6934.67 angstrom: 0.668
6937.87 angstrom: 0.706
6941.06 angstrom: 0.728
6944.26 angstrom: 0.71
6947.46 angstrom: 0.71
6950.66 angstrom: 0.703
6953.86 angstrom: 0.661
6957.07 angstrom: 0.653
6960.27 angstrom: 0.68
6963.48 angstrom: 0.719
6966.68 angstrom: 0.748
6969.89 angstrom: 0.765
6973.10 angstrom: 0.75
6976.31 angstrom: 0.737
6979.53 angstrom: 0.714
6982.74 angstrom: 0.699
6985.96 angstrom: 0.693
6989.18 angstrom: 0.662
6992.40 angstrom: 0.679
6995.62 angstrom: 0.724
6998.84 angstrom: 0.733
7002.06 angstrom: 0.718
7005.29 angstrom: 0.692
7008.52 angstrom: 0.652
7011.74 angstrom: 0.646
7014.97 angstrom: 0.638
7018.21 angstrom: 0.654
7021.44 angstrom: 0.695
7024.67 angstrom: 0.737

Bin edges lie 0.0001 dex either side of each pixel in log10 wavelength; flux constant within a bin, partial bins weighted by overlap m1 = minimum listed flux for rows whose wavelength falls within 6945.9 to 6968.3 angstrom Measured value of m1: 0.653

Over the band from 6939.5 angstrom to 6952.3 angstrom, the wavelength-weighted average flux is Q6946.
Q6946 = 0.712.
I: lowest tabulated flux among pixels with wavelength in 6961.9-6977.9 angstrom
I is 0.719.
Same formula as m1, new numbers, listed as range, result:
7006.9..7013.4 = 0.646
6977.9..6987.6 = 0.693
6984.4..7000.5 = 0.662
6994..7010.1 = 0.652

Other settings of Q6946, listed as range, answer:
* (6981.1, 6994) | 0.683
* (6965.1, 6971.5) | 0.756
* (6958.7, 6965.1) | 0.7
